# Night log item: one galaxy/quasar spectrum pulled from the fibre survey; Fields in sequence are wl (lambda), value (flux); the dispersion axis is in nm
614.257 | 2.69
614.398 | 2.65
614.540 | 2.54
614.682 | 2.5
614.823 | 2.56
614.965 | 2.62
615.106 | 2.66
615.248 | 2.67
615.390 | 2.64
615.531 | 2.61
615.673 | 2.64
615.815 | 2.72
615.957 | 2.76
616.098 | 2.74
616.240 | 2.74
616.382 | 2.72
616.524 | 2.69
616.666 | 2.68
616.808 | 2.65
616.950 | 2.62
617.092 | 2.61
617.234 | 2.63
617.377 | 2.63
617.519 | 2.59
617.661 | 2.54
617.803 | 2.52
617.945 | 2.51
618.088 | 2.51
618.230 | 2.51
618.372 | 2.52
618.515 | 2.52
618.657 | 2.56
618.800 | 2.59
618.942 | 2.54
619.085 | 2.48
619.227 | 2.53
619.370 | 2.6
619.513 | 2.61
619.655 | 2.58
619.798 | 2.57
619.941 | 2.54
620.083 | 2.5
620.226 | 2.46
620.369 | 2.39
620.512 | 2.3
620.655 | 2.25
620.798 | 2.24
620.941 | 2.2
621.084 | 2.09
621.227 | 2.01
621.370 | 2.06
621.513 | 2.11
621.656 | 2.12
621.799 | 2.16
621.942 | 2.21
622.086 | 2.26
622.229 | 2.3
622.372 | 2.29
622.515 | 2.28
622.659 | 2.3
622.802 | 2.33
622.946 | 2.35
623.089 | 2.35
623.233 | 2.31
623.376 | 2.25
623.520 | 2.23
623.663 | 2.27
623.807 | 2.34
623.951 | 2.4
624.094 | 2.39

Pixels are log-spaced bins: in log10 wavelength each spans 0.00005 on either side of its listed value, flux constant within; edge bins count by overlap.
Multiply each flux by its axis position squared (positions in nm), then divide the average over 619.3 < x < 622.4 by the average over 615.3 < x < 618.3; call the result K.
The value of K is 0.9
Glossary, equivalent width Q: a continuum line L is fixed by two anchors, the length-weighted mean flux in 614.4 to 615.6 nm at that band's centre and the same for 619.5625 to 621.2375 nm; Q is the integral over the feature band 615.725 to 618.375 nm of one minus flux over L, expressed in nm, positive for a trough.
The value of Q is -0.12 nm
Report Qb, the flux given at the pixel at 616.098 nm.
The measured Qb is 2.74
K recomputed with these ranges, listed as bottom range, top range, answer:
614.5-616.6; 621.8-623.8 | 0.88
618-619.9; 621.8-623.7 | 0.91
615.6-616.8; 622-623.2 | 0.87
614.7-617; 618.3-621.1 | 0.93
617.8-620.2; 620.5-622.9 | 0.88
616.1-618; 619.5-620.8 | 0.94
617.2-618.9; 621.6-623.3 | 0.90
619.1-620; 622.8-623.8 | 0.91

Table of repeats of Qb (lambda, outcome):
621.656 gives 2.12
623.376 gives 2.25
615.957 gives 2.76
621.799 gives 2.16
